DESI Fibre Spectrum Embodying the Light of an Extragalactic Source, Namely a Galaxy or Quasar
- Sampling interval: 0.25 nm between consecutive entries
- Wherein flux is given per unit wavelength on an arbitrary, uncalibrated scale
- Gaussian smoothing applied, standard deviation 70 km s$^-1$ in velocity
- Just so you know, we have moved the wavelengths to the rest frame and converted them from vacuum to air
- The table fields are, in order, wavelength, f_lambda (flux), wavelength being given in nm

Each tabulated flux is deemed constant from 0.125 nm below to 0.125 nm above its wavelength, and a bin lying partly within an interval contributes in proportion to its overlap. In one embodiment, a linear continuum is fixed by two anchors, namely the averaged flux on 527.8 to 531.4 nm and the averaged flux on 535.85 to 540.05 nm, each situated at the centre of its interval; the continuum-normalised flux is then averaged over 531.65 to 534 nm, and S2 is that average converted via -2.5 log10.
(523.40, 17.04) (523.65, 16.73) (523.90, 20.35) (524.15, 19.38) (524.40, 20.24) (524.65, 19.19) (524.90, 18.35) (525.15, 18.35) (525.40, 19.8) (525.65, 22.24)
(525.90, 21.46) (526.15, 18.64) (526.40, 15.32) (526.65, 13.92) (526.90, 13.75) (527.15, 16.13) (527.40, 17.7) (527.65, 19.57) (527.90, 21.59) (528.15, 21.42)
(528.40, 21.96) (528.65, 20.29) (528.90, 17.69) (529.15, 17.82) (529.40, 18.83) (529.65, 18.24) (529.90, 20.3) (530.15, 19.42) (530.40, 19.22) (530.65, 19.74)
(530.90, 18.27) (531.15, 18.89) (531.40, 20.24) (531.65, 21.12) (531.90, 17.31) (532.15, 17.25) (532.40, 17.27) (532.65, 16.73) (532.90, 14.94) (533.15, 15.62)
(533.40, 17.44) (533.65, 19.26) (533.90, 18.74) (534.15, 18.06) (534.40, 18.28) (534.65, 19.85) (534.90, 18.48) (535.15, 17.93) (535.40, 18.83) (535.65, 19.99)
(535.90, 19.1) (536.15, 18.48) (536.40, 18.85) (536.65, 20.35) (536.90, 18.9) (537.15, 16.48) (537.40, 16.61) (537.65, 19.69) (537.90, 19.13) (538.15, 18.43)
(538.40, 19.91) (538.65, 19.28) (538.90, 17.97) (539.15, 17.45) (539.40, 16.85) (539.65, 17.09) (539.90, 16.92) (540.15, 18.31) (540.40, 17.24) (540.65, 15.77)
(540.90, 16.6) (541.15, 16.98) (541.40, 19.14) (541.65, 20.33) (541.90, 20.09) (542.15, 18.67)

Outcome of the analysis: 0.10 mag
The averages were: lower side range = 19.6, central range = 17.4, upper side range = 18.3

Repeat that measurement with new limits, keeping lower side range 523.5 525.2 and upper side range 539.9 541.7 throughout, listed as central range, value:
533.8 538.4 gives -0.04 mag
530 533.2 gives 0.01 mag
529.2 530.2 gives -0.03 mag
